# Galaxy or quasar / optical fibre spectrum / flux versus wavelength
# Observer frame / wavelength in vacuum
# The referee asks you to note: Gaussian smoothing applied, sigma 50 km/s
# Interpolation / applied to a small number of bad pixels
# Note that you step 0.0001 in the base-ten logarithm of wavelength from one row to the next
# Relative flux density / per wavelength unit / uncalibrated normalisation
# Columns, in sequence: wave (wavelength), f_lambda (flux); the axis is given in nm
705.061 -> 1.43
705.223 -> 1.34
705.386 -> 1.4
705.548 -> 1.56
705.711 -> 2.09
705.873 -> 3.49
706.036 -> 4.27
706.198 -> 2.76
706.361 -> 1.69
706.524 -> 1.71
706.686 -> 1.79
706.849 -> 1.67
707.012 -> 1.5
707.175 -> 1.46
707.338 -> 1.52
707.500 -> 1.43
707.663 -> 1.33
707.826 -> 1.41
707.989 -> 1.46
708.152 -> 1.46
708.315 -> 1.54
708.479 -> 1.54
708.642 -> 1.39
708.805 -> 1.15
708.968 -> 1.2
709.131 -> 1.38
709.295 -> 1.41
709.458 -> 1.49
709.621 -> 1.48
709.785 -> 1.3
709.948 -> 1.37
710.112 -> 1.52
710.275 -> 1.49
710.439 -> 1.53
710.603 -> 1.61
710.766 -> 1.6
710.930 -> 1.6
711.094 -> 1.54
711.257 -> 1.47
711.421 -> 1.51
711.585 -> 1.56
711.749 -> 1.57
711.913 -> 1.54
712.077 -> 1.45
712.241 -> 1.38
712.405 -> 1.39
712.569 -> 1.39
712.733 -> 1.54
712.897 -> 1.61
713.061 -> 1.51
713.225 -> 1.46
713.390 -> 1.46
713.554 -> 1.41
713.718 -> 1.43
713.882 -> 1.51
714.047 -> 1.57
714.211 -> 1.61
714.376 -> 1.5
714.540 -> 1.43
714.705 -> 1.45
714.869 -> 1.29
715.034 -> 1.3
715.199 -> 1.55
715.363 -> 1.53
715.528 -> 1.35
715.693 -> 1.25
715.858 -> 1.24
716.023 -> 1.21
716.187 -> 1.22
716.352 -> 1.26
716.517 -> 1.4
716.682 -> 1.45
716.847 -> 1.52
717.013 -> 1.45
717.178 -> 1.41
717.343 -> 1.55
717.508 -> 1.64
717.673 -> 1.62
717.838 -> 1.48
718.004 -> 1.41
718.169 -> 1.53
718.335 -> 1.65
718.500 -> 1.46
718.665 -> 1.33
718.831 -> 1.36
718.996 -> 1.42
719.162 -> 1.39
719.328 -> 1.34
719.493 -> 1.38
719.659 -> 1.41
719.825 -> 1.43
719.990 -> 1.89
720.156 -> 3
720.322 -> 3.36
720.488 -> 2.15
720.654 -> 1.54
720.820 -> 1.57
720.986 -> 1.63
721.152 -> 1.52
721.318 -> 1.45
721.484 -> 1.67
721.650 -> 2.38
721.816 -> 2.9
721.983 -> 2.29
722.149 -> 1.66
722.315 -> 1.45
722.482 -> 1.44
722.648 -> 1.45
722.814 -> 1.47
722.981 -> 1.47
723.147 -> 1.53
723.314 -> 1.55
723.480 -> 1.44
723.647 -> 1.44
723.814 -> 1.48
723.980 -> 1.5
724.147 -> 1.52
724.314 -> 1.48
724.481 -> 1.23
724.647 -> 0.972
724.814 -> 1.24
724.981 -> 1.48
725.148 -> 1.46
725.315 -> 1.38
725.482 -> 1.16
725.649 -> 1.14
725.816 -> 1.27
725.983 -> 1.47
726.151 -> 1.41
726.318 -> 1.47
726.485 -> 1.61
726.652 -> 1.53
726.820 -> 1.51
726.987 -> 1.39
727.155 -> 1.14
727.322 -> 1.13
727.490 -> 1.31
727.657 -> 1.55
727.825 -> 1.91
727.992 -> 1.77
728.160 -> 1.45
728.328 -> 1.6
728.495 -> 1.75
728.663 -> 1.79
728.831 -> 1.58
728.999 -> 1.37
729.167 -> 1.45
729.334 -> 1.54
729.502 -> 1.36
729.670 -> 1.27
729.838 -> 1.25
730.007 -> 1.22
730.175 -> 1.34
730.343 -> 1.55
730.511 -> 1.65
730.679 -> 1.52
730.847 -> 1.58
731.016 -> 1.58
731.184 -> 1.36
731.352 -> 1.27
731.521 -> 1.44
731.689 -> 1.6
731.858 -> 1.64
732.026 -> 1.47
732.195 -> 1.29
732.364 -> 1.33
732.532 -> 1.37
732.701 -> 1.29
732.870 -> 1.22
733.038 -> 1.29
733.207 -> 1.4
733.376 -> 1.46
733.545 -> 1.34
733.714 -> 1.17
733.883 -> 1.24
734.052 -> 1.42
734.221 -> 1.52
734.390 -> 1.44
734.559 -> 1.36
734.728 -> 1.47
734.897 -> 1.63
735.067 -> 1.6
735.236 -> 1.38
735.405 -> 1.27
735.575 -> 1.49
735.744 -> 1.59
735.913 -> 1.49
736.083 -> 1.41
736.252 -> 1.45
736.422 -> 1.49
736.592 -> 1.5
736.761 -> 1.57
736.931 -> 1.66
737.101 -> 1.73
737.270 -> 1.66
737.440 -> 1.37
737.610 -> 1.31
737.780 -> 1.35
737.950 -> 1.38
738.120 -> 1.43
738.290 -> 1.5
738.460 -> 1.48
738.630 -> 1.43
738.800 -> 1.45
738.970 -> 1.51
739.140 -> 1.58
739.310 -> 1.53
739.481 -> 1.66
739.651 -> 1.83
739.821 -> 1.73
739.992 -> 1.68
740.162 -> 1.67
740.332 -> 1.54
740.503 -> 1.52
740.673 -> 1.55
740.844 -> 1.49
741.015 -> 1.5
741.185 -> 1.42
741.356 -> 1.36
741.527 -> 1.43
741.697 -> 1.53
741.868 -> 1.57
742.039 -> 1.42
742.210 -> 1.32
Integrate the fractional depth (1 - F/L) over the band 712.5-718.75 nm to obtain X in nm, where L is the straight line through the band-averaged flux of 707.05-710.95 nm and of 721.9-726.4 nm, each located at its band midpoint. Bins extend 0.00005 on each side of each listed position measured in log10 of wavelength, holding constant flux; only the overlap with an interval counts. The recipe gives -0.03 nm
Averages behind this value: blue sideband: 1.44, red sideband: 1.44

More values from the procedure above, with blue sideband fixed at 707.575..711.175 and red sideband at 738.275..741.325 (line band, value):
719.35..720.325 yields -0.29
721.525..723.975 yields -0.34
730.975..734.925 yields 0.35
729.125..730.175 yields 0.12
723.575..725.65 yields 0.21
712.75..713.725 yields -0.02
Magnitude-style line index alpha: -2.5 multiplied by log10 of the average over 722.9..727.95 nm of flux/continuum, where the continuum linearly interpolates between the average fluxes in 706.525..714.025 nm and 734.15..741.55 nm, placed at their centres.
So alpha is 0.065 mag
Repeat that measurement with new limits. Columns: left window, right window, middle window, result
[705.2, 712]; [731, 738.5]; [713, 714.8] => 0.08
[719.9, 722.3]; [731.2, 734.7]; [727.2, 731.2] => 0.07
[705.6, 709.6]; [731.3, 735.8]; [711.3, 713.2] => 0.13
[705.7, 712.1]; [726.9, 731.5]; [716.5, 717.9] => 0.05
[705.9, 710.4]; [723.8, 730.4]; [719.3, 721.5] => -0.21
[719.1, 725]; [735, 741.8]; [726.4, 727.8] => 0.15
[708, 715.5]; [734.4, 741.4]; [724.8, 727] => 0.07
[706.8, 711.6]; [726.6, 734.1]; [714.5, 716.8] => 0.08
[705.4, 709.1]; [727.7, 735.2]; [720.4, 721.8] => -0.13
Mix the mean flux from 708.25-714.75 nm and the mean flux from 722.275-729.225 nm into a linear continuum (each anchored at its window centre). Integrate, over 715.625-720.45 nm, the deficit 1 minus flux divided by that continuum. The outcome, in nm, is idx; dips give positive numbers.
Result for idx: -0.33 nm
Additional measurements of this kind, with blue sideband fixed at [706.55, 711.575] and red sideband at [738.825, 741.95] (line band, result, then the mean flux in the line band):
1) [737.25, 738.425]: 0.10 nm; 1.42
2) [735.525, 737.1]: 0.02 nm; 1.53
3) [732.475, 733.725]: 0.17 nm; 1.32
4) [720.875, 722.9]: -0.35 nm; 1.77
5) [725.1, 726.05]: 0.13 nm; 1.31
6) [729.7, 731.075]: 0.07 nm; 1.45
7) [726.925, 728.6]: 0.02 nm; 1.51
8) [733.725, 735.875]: 0.14 nm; 1.44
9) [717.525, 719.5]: 0.06 nm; 1.46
